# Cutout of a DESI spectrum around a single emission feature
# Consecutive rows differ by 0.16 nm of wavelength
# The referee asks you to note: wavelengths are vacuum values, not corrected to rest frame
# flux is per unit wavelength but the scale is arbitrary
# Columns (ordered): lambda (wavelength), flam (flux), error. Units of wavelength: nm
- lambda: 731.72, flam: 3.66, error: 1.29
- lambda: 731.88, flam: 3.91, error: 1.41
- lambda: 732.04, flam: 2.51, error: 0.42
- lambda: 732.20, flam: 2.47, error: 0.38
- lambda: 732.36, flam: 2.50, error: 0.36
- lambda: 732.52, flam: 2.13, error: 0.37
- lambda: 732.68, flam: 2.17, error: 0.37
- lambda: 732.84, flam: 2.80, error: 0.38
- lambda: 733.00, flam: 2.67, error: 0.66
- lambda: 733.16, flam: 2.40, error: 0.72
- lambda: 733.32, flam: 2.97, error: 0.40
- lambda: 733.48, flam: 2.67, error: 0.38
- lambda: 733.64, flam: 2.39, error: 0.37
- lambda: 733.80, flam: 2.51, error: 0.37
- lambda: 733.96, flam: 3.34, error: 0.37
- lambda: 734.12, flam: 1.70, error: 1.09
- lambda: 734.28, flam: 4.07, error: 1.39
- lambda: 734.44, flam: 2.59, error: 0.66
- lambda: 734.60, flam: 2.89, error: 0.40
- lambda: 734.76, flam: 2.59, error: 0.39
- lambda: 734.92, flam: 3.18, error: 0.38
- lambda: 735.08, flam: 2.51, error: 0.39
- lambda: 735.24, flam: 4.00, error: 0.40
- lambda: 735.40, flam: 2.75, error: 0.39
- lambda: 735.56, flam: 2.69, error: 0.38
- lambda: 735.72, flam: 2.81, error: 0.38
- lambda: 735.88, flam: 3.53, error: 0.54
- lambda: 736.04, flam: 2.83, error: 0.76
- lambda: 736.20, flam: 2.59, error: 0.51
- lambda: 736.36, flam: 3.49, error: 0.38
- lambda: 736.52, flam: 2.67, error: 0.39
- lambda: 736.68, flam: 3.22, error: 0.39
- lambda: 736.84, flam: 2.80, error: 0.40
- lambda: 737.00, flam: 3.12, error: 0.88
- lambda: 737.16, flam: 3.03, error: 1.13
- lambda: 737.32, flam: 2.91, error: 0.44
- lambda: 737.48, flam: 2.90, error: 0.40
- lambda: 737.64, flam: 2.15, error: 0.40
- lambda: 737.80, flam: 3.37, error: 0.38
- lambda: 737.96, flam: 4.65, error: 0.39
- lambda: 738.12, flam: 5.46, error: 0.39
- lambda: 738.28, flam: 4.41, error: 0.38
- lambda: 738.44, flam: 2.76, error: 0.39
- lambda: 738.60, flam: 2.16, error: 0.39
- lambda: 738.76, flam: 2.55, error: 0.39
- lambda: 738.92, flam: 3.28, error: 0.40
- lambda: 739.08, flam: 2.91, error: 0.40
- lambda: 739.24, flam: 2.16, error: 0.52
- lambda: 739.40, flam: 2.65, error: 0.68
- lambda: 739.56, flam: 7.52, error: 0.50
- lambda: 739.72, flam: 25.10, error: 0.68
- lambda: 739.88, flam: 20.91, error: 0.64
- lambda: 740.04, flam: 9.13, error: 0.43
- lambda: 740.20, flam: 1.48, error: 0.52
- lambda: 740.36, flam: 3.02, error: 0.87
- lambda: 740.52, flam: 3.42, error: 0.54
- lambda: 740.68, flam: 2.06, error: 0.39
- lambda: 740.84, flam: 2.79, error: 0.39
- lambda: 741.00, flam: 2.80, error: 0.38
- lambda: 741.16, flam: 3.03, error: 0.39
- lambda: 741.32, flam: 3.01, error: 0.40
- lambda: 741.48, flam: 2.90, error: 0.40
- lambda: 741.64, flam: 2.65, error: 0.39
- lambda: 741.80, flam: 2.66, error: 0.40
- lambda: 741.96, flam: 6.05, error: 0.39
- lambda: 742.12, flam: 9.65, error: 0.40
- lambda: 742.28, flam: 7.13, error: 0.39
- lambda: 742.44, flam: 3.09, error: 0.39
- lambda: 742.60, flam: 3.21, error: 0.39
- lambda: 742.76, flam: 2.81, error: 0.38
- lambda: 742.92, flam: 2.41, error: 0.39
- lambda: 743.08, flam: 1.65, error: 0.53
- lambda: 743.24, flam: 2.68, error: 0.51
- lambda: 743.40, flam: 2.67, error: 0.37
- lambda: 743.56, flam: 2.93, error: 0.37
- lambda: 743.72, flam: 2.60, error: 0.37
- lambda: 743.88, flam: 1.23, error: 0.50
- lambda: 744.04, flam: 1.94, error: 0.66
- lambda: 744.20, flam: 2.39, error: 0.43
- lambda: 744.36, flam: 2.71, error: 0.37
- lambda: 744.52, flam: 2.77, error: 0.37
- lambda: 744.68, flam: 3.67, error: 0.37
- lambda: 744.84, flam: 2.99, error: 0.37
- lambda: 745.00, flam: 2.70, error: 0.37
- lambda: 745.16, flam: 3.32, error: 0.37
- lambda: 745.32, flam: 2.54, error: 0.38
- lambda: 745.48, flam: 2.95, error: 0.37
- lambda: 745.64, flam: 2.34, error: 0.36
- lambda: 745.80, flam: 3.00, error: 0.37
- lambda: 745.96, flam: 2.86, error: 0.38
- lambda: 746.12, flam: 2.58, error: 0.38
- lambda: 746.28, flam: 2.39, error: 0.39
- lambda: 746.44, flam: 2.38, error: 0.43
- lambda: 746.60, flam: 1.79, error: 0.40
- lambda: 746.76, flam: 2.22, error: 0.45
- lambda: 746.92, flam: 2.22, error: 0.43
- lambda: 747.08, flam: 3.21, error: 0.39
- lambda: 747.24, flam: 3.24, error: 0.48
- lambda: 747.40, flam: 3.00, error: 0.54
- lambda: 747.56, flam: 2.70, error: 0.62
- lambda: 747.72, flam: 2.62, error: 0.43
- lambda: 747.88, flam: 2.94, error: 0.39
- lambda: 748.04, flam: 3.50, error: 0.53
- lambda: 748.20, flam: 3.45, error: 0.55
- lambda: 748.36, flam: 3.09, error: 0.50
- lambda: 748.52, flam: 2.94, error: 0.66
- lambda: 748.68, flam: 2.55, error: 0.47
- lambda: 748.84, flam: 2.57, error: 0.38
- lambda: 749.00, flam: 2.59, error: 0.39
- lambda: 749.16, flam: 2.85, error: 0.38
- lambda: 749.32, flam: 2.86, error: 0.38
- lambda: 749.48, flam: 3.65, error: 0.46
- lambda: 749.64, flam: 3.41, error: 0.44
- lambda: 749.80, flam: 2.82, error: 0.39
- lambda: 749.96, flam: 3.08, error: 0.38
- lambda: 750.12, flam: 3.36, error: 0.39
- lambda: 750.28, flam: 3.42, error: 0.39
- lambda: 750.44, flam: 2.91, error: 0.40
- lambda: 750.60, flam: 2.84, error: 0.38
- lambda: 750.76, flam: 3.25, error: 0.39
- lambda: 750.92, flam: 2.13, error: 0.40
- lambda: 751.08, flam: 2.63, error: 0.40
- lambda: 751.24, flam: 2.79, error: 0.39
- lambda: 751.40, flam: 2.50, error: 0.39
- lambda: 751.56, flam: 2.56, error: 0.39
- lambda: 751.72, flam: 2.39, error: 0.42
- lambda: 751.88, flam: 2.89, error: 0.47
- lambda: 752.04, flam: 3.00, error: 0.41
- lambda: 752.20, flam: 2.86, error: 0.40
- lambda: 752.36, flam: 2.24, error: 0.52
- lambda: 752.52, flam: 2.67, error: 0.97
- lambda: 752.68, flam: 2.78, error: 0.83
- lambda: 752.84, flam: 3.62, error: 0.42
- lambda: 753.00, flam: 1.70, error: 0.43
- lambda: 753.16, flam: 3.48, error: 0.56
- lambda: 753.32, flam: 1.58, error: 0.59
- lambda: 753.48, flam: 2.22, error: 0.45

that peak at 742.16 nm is [N II]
